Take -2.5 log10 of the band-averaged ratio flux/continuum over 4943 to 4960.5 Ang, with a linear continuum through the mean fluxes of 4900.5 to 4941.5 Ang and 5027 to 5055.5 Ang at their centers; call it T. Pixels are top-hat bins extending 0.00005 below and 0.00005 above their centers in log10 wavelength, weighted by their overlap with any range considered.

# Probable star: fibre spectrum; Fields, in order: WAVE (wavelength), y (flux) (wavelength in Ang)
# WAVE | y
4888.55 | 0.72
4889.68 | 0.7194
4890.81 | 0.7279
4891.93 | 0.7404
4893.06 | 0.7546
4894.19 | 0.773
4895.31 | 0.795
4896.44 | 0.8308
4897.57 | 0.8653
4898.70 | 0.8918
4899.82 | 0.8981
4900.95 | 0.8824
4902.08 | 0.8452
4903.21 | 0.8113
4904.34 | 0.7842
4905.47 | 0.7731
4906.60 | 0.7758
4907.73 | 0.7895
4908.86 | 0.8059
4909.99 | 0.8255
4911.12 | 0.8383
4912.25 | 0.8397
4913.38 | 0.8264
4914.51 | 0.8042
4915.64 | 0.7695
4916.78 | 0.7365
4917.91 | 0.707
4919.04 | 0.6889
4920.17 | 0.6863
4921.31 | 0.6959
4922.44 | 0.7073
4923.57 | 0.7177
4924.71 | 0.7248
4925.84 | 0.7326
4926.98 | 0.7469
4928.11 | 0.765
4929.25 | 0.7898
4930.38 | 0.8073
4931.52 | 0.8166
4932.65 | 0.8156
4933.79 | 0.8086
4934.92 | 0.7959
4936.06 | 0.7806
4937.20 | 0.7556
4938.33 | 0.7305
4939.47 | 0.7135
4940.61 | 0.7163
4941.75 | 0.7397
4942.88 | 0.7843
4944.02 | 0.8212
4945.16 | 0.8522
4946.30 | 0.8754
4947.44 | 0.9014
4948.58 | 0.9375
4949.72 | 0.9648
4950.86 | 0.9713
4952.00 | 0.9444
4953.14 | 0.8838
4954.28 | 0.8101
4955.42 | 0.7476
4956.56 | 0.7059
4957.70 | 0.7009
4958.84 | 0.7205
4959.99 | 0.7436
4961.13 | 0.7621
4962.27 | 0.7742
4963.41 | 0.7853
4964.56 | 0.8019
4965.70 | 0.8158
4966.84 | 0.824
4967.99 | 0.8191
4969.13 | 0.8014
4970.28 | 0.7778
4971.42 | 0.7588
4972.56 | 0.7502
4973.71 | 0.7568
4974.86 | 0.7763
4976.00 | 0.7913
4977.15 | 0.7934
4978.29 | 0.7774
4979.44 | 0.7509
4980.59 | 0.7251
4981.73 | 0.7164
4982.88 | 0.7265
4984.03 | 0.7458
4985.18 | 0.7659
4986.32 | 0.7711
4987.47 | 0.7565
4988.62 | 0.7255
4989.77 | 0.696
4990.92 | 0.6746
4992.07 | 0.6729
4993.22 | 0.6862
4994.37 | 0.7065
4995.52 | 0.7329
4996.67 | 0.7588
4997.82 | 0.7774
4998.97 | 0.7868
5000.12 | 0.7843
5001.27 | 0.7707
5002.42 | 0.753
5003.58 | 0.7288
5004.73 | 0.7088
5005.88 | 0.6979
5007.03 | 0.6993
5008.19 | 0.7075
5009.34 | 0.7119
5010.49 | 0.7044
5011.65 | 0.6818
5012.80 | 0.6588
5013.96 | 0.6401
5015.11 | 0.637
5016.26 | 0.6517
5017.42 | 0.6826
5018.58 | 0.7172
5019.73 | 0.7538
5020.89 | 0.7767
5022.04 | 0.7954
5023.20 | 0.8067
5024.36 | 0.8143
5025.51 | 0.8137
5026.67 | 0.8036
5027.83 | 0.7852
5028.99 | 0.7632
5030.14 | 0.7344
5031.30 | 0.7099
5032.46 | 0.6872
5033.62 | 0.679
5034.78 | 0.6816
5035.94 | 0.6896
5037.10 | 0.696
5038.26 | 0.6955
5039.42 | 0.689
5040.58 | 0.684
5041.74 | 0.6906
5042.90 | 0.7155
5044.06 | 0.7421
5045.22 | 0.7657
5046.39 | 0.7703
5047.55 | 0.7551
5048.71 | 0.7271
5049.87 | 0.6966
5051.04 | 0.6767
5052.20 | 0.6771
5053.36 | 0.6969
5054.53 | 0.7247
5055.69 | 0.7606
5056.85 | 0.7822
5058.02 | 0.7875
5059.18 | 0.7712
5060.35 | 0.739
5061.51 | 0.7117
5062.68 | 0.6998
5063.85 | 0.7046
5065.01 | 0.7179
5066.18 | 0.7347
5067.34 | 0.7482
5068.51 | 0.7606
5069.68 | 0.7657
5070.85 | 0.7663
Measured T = -0.11 mag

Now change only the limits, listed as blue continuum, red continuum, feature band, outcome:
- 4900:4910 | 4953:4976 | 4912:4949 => 0.030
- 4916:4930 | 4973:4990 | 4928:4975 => -0.087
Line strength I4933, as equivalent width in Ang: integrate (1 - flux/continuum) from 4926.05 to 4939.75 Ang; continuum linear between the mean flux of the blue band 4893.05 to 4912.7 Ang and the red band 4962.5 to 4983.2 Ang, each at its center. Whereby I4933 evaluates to 0.43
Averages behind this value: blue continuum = 0.823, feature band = 0.777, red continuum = 0.775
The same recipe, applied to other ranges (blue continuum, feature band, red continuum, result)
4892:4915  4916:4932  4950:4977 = 1.4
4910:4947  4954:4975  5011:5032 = -0.4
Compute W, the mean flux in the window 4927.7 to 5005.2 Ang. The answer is 0.778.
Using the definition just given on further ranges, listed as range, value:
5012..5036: 0.728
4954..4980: 0.771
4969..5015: 0.733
